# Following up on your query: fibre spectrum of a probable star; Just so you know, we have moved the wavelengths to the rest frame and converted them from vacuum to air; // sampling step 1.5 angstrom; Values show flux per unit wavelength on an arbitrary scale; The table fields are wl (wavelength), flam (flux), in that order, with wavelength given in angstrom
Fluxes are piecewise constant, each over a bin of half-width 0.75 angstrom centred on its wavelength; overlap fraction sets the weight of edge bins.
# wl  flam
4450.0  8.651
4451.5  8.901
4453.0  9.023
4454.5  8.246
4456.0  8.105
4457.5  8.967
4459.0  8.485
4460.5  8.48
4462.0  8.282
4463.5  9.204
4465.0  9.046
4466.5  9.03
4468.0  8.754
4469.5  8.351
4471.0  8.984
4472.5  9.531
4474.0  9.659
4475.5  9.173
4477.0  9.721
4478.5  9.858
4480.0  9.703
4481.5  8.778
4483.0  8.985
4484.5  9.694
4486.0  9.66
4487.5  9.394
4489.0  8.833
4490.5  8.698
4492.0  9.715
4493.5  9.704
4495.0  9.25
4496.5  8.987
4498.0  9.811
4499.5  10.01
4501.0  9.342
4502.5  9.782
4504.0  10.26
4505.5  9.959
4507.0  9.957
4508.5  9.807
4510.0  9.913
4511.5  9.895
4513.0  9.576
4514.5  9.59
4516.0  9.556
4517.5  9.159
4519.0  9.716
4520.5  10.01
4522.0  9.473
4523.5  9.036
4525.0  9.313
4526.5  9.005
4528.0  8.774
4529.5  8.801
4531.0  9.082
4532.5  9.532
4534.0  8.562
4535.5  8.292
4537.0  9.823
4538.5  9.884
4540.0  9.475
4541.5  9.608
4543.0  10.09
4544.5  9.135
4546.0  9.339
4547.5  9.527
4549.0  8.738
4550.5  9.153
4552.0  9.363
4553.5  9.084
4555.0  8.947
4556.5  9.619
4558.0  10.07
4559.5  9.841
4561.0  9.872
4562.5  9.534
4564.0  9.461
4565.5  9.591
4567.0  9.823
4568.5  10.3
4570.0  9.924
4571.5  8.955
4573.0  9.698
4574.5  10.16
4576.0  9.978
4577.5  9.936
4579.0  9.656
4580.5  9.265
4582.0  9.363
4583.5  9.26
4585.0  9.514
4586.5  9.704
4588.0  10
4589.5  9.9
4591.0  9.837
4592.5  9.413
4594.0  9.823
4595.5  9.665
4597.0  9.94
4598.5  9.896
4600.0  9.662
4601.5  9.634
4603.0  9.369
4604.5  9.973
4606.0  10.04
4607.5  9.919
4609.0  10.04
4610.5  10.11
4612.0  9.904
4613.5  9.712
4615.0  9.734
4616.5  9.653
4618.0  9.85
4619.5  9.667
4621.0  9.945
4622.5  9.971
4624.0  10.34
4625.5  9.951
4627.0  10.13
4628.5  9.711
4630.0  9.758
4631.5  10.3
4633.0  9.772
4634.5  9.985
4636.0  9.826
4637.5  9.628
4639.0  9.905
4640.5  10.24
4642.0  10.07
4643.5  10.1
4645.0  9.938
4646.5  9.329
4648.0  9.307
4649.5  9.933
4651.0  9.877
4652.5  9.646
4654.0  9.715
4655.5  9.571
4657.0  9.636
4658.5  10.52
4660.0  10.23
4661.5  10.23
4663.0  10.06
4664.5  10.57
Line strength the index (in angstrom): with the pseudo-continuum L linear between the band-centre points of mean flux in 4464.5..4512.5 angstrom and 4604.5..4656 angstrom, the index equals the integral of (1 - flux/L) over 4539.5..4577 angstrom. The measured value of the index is 0.3 angstrom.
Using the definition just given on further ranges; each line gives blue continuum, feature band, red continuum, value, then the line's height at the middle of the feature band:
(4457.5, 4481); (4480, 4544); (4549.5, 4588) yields -1.0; 9.3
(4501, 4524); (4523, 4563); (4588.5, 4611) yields 1.8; 9.74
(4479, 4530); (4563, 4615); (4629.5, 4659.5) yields -0.2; 9.71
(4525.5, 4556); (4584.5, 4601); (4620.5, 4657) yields -0.3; 9.56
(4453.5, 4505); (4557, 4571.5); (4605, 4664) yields -0.3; 9.58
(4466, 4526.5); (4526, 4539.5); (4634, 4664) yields 0.7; 9.56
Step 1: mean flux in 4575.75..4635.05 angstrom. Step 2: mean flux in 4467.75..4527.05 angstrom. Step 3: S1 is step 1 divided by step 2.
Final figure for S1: 1.0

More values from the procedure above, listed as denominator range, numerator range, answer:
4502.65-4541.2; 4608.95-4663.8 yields 1.05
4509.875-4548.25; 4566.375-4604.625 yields 1.04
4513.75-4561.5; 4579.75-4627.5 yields 1.05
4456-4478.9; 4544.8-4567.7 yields 1.05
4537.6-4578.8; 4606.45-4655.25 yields 1.03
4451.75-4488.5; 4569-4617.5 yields 1.08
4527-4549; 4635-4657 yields 1.06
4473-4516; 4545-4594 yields 1.00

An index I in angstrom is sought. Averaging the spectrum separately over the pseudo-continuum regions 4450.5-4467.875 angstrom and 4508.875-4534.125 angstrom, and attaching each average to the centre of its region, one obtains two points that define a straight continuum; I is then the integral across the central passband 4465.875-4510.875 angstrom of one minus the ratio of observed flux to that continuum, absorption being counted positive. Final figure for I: -2.11 angstrom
